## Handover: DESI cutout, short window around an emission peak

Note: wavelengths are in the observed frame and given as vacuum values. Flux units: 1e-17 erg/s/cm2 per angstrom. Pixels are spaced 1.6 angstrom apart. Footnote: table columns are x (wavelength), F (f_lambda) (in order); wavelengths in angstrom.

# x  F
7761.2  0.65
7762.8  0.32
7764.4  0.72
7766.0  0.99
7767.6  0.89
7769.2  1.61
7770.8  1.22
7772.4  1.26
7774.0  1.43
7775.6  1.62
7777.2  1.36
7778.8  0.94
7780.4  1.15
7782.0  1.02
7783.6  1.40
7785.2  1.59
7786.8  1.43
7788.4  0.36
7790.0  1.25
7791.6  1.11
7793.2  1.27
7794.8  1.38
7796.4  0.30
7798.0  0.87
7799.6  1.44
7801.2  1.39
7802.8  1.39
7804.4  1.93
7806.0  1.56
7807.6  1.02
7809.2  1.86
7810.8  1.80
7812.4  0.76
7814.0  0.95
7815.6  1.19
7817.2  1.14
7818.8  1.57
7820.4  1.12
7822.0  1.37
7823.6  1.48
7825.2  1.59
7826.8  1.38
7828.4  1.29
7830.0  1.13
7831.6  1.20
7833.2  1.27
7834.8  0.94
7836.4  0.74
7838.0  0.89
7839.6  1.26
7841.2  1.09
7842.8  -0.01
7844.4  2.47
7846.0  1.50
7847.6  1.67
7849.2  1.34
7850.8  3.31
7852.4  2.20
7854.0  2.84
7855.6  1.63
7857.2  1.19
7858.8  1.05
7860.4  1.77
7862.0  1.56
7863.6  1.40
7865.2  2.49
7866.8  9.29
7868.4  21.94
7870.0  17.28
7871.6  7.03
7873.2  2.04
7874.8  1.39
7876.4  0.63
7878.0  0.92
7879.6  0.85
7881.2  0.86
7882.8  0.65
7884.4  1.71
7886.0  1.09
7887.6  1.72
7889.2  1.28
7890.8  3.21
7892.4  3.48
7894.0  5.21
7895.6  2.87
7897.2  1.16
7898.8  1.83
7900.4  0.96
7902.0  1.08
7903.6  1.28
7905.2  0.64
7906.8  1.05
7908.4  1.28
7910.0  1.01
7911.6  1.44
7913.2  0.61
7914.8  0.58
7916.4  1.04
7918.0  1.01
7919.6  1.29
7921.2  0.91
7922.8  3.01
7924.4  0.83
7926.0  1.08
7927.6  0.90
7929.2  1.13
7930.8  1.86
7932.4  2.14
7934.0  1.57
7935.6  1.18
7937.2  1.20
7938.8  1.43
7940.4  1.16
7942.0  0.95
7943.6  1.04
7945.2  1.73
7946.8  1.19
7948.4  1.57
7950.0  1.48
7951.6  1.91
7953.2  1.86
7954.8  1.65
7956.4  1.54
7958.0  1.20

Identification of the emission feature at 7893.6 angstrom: [N II]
